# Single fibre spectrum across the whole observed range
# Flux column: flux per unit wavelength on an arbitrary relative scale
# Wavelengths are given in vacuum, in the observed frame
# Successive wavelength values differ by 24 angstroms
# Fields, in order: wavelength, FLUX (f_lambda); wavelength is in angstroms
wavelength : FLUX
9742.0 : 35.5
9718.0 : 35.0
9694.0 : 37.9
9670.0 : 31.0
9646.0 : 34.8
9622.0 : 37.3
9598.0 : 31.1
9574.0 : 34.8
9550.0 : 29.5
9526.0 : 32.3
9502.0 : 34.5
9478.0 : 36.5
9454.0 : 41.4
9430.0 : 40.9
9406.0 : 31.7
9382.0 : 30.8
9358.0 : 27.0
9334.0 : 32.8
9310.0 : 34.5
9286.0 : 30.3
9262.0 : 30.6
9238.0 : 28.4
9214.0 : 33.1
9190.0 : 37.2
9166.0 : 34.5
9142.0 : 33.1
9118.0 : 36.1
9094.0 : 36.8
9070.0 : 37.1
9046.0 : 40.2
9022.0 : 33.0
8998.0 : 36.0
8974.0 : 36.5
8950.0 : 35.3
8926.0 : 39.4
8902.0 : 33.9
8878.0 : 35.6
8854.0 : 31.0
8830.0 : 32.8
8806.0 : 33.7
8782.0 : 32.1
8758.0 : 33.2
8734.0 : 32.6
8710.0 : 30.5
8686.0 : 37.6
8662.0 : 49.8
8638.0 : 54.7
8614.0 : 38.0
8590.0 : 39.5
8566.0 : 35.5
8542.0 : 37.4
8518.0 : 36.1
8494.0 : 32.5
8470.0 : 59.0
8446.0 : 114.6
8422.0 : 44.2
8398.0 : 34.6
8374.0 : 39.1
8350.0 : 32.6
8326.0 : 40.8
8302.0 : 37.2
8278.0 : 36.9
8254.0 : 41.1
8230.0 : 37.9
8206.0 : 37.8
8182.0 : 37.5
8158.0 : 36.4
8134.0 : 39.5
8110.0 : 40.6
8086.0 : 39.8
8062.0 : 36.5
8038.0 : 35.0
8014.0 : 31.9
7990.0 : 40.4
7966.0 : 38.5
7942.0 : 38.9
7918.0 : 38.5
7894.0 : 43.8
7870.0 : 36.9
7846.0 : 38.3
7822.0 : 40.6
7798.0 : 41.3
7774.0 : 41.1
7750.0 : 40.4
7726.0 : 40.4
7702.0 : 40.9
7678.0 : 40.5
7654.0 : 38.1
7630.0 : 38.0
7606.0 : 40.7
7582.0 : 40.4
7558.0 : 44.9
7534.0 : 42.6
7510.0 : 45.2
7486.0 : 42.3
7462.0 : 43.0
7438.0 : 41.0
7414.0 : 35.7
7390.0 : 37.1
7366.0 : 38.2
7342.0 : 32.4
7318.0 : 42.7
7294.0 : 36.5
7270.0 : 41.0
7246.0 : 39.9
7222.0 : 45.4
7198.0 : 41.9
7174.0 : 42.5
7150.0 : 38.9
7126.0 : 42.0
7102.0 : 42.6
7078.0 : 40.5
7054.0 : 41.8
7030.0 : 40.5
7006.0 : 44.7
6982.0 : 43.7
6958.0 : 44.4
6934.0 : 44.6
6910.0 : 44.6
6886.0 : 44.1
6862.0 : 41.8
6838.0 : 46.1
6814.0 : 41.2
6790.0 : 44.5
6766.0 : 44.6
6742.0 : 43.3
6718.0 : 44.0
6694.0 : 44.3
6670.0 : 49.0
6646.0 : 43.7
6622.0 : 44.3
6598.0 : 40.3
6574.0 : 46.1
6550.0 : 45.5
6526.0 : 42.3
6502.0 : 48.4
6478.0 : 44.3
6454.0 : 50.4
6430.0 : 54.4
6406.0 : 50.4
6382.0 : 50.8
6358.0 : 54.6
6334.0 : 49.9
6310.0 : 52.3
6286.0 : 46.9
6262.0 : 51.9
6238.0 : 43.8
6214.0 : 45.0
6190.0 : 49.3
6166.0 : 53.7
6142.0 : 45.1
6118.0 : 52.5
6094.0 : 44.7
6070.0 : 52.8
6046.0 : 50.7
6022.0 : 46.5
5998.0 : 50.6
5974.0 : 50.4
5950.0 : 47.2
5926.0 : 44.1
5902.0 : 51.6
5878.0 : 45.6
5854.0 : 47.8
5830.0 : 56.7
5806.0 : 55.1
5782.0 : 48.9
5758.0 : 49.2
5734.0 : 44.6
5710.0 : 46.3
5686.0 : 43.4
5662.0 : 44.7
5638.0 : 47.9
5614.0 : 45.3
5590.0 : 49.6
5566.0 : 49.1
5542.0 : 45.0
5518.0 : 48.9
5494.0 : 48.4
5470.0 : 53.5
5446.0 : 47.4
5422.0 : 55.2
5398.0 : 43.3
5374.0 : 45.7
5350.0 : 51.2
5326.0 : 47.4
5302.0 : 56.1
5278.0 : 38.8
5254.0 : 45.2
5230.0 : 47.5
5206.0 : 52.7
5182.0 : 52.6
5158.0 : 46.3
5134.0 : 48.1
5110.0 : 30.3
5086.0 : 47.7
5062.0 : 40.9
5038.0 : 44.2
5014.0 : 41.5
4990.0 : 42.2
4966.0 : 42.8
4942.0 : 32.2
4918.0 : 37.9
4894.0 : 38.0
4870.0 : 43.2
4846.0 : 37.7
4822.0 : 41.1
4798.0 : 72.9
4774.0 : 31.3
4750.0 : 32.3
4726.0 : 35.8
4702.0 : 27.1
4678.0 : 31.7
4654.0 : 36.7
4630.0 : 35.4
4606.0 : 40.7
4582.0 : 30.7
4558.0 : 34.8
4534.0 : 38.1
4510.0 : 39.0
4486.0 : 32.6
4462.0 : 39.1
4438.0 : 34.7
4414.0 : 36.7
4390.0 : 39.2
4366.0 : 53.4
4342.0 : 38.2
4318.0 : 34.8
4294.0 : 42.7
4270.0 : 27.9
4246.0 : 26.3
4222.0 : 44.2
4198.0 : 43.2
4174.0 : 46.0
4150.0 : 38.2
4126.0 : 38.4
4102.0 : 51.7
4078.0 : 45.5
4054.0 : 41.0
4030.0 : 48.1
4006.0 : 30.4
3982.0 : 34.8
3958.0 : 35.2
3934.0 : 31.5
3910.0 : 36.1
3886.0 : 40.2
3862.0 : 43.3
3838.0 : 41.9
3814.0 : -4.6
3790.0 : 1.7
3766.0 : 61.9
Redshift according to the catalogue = 0.29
